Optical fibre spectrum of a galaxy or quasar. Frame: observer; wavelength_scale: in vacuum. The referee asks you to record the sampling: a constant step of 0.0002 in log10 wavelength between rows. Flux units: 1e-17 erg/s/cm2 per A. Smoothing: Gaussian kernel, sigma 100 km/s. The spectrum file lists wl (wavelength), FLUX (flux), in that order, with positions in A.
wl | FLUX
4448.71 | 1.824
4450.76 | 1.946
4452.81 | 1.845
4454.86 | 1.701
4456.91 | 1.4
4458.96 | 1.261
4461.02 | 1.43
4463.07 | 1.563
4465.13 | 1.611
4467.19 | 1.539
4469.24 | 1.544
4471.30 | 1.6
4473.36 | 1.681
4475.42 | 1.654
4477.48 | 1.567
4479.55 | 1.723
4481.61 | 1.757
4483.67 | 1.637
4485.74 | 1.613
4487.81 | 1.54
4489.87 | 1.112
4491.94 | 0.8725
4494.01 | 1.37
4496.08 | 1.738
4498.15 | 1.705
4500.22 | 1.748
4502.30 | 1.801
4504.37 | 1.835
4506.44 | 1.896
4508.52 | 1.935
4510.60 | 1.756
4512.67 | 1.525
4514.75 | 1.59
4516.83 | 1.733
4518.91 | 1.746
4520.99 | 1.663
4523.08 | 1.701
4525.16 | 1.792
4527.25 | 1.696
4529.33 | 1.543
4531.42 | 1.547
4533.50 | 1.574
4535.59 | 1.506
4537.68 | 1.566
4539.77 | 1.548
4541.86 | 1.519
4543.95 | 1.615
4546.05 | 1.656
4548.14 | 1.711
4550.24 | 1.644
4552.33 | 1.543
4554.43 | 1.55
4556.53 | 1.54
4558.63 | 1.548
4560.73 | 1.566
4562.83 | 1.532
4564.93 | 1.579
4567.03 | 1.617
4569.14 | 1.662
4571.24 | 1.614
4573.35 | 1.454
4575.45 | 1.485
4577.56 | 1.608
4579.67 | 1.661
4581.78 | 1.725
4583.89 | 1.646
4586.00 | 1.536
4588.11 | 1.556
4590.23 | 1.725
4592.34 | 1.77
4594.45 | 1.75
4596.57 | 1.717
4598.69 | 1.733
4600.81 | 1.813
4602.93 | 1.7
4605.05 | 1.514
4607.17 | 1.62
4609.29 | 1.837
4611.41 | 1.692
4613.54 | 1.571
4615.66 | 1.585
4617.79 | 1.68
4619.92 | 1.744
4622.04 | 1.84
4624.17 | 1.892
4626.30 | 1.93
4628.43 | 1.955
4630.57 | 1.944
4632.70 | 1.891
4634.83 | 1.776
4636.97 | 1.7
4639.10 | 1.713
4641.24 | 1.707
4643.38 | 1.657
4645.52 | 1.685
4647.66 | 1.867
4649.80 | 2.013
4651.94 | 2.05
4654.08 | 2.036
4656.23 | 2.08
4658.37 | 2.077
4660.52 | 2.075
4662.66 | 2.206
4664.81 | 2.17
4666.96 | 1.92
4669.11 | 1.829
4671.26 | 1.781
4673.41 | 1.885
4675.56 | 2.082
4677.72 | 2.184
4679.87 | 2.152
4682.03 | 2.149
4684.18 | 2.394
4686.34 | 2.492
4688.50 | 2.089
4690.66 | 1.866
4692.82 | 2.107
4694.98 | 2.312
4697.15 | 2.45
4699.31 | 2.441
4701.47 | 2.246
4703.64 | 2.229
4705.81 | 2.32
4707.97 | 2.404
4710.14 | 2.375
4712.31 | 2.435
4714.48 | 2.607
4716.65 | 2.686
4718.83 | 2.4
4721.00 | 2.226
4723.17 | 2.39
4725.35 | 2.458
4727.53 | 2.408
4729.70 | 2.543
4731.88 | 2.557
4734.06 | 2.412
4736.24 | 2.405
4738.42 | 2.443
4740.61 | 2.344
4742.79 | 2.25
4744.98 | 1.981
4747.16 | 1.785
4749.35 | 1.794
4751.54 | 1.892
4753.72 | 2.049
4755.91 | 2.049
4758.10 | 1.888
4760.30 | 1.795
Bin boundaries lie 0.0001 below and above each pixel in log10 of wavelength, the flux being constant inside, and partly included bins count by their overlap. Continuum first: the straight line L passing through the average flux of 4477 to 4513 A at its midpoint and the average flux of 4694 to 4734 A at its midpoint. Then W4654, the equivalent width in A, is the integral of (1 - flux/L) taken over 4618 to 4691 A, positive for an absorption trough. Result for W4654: 7.9 A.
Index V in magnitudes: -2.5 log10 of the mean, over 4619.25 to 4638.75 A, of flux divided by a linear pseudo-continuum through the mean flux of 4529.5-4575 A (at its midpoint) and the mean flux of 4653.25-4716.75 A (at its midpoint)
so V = 0.048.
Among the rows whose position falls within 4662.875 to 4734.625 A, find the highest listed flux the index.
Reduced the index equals 2.686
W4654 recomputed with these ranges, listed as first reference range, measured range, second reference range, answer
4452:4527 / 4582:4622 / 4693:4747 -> 6.1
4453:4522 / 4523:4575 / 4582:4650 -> 2.5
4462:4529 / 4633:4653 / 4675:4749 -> 2.8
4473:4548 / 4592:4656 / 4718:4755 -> 5.2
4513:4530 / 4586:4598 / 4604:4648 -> 0.3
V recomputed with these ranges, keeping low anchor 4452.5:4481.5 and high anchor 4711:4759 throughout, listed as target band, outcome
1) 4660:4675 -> 0.06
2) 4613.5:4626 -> 0.14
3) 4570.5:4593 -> 0.16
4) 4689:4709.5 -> -0.04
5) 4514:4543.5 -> 0.07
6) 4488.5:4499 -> 0.21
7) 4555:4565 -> 0.17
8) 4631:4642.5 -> 0.15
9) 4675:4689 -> -0.05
